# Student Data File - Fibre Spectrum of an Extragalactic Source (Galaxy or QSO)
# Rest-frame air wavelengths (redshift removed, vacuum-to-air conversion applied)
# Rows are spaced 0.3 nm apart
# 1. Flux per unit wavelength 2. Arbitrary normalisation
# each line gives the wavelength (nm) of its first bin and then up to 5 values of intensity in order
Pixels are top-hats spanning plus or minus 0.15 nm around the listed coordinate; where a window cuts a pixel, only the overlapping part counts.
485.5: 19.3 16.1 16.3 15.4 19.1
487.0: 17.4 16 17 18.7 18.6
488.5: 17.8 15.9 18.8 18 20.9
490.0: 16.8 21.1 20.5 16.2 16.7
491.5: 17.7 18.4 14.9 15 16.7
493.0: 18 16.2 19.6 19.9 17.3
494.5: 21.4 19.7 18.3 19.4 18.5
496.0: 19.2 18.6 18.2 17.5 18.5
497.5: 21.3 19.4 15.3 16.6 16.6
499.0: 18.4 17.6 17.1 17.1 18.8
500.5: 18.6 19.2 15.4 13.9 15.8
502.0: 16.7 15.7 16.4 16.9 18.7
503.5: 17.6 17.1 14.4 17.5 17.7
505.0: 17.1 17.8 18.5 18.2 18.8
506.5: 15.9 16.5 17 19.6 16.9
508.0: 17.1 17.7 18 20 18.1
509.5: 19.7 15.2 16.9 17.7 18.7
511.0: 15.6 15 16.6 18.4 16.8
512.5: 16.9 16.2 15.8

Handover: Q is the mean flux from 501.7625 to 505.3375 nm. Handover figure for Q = 16.9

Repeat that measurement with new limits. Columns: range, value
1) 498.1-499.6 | 17.1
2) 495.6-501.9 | 17.7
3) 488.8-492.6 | 17.8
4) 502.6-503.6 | 17.5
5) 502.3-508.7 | 17.4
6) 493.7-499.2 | 18.6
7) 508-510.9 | 17.9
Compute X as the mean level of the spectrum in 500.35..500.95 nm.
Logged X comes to 18.9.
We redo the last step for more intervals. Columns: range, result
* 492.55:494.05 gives 18.1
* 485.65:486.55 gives 15.9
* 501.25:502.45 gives 15.5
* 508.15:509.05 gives 18.6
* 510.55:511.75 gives 16.5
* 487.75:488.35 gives 18.7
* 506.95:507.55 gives 18.3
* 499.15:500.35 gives 17.7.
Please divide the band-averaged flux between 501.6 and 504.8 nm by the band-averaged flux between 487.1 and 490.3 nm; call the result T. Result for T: 0.9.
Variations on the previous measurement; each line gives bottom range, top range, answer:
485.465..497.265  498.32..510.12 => 0.96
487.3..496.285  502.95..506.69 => 0.96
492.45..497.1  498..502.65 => 0.91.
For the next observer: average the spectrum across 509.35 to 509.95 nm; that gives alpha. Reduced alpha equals 17.4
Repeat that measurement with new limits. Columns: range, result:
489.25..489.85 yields 19.4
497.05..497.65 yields 19.9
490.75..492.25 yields 16.8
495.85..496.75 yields 18.7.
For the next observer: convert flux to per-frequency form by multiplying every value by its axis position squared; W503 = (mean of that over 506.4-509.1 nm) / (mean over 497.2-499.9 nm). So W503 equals 1.03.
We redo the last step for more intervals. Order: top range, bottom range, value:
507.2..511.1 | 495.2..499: 1.02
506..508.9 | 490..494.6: 1.05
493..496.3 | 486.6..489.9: 1.08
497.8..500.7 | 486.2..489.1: 1.05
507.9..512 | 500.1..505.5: 1.06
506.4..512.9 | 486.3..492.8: 1.06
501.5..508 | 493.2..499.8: 0.96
